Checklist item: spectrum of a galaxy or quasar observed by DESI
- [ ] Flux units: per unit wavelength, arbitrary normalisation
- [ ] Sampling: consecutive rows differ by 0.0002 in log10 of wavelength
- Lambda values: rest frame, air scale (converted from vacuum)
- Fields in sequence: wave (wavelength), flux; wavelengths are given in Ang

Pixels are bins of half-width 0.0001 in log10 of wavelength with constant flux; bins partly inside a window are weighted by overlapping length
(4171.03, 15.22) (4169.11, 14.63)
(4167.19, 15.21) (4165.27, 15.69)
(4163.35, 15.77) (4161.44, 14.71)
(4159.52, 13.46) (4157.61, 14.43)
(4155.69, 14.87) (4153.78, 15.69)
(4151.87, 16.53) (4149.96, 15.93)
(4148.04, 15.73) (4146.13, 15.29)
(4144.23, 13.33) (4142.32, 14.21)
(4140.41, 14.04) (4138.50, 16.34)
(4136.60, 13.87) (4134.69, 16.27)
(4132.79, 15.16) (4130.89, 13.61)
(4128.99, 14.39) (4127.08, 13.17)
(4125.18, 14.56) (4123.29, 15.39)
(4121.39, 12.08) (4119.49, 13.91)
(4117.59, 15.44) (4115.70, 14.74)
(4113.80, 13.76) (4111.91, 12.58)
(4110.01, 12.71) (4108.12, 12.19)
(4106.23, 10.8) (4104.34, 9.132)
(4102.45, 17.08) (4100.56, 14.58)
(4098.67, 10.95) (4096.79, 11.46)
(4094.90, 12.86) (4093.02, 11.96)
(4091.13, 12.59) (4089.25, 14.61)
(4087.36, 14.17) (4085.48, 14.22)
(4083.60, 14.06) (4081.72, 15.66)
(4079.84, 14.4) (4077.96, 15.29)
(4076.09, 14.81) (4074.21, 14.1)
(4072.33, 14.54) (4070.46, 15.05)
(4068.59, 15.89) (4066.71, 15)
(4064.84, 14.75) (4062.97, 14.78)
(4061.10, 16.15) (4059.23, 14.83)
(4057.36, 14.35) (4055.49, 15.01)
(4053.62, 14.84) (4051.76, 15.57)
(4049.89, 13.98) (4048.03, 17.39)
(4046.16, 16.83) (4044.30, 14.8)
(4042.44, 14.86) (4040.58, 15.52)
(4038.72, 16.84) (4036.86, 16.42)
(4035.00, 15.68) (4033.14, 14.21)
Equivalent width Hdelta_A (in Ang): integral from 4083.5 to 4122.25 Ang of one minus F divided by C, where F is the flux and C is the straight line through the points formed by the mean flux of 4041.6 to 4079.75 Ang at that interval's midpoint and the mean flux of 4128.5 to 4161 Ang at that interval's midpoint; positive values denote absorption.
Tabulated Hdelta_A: 4.9 Ang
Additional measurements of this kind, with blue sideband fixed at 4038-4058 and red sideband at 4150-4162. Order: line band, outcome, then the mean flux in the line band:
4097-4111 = 2.57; 12.4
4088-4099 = 1.98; 12.5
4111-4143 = 1.73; 14.3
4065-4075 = 0.30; 14.9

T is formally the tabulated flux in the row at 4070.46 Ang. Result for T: 15.05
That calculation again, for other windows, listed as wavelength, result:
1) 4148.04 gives 15.73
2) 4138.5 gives 16.34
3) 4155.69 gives 14.87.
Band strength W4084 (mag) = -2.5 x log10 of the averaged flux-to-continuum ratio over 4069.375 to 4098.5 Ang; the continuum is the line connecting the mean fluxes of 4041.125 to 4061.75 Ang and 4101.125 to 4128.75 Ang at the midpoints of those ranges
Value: 0.03 mag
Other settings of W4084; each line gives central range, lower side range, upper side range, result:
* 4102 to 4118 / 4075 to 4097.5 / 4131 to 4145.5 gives 0.103 mag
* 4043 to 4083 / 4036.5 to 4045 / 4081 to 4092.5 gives -0.016 mag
